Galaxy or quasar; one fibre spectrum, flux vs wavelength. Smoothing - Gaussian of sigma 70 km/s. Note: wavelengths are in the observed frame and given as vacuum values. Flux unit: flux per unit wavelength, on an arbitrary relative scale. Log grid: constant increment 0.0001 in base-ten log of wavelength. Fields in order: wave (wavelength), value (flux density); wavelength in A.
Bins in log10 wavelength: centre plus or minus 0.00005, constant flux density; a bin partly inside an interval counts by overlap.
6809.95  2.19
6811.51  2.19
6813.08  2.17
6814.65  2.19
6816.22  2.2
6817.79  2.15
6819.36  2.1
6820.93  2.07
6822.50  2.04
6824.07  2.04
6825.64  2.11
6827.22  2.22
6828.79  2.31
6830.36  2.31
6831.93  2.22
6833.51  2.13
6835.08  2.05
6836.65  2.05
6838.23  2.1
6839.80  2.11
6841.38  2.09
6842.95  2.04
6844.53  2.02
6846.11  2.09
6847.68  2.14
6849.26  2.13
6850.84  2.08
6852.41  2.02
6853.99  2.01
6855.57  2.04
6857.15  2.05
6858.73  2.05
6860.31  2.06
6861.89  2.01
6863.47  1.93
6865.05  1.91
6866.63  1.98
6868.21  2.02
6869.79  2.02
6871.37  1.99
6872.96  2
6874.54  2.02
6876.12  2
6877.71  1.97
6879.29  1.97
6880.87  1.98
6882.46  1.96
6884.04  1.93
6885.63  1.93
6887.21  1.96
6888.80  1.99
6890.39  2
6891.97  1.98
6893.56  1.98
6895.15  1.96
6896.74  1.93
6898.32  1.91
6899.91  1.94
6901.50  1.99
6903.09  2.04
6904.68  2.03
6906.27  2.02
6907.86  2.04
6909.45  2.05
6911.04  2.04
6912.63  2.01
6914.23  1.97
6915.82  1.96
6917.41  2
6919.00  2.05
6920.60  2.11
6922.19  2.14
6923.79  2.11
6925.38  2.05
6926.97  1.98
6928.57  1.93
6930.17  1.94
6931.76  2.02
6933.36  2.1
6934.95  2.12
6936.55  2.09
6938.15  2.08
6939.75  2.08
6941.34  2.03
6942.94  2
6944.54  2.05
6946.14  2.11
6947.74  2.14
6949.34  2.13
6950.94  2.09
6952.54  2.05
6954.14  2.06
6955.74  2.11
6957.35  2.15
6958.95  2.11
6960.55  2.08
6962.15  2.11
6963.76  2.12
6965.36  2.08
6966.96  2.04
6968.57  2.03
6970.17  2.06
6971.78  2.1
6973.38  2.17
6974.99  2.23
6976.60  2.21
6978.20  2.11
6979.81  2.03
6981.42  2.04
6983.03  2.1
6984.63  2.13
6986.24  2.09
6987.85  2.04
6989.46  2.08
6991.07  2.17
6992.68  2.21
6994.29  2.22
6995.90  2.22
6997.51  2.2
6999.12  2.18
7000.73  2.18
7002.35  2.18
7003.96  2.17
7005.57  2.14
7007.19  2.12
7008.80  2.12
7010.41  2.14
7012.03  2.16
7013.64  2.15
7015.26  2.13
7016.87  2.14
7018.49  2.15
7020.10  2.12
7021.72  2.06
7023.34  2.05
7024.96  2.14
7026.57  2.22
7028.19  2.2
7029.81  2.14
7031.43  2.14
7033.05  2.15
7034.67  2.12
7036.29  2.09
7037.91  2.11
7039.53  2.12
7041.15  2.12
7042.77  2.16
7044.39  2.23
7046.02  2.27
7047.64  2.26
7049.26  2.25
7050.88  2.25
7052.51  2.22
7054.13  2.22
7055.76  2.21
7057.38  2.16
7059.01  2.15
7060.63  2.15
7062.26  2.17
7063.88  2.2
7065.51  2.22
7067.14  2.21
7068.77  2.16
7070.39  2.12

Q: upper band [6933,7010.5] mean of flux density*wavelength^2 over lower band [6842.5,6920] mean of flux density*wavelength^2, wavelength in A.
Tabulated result 1.08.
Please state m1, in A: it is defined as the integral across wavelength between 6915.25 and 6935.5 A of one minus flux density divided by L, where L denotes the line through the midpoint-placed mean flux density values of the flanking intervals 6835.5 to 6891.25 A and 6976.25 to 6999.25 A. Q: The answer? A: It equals 0.4 A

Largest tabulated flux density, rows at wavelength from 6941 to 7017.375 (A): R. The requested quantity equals 2.23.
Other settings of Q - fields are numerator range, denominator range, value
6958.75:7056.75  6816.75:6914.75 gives 1.10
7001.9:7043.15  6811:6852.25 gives 1.06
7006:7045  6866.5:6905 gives 1.12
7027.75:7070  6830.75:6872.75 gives 1.12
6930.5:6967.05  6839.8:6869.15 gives 1.05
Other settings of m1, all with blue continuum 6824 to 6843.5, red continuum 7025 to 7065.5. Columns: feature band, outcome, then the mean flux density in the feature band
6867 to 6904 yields 3.0 A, 1.98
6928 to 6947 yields 1.0 A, 2.05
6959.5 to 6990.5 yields 1.0 A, 2.1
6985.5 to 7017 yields 0.3 A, 2.15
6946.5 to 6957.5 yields 0.3 A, 2.1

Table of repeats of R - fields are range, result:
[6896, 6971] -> 2.15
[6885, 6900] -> 2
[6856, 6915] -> 2.06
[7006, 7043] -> 2.22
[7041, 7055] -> 2.27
